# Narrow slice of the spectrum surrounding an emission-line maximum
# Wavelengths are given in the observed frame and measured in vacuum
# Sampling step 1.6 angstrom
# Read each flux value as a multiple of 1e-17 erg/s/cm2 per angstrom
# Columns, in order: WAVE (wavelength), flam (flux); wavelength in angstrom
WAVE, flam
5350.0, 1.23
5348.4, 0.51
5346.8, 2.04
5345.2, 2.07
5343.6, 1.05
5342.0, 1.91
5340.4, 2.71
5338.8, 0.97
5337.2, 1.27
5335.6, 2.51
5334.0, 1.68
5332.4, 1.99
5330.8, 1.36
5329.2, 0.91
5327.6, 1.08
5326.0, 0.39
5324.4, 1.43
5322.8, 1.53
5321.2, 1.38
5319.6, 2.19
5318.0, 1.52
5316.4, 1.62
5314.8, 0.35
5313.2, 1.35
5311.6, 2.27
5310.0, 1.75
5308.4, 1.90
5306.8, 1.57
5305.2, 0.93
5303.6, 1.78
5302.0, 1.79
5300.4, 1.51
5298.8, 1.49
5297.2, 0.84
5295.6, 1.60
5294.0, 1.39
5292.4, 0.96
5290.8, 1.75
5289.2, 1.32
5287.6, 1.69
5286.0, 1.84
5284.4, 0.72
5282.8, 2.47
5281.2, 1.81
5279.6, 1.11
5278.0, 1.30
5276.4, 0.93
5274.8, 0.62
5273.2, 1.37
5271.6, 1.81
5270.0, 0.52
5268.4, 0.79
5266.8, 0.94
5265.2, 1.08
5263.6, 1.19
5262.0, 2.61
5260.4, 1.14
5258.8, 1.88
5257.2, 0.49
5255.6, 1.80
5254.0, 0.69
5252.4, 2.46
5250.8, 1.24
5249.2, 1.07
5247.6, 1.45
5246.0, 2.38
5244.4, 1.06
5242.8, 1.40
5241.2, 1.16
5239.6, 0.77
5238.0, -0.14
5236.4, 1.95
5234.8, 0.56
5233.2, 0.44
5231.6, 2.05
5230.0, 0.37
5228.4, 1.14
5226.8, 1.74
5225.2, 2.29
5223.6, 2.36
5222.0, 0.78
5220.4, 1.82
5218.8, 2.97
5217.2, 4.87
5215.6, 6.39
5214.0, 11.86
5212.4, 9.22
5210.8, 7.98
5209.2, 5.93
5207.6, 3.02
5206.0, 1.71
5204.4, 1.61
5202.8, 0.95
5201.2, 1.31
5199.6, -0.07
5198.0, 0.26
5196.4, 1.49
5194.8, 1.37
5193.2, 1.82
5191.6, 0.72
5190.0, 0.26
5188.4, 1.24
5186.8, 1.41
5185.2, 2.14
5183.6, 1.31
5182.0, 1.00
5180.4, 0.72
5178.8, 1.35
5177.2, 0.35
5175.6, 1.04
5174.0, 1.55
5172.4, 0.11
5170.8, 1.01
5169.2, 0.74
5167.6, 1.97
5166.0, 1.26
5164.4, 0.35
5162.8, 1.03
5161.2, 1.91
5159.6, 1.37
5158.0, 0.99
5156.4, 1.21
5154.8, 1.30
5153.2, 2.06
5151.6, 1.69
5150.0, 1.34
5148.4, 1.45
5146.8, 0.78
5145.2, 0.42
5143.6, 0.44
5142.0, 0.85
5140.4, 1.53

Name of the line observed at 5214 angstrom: [O II]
